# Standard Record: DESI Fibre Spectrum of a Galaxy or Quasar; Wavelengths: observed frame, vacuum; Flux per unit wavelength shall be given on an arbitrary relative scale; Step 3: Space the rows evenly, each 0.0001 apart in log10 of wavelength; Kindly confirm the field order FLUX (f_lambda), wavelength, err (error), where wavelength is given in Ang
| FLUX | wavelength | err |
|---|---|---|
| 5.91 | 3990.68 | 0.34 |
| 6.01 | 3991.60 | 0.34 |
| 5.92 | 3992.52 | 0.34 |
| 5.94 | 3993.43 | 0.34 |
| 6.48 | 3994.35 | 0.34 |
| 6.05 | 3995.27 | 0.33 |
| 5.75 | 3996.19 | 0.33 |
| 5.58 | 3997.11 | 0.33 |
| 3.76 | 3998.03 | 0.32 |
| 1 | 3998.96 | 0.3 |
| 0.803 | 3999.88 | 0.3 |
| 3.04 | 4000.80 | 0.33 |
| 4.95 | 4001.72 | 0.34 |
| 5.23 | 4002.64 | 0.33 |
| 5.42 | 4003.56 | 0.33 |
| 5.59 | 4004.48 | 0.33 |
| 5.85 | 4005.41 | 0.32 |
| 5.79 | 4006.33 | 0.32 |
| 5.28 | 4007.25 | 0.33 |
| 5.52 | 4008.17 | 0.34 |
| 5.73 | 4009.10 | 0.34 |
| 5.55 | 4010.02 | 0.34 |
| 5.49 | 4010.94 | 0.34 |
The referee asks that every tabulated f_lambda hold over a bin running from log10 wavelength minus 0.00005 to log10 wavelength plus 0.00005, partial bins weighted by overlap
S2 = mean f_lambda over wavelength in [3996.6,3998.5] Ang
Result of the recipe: 4.68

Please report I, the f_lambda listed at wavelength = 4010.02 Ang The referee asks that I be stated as 5.55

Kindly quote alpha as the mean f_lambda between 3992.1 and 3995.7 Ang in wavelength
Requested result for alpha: 6.11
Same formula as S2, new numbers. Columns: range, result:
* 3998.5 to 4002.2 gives 2.47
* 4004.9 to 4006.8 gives 5.8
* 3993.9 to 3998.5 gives 5.51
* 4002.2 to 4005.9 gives 5.52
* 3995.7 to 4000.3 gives 3.41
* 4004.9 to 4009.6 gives 5.63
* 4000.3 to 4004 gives 4.62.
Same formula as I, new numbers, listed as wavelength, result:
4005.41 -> 5.85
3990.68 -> 5.91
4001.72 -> 4.95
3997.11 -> 5.58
